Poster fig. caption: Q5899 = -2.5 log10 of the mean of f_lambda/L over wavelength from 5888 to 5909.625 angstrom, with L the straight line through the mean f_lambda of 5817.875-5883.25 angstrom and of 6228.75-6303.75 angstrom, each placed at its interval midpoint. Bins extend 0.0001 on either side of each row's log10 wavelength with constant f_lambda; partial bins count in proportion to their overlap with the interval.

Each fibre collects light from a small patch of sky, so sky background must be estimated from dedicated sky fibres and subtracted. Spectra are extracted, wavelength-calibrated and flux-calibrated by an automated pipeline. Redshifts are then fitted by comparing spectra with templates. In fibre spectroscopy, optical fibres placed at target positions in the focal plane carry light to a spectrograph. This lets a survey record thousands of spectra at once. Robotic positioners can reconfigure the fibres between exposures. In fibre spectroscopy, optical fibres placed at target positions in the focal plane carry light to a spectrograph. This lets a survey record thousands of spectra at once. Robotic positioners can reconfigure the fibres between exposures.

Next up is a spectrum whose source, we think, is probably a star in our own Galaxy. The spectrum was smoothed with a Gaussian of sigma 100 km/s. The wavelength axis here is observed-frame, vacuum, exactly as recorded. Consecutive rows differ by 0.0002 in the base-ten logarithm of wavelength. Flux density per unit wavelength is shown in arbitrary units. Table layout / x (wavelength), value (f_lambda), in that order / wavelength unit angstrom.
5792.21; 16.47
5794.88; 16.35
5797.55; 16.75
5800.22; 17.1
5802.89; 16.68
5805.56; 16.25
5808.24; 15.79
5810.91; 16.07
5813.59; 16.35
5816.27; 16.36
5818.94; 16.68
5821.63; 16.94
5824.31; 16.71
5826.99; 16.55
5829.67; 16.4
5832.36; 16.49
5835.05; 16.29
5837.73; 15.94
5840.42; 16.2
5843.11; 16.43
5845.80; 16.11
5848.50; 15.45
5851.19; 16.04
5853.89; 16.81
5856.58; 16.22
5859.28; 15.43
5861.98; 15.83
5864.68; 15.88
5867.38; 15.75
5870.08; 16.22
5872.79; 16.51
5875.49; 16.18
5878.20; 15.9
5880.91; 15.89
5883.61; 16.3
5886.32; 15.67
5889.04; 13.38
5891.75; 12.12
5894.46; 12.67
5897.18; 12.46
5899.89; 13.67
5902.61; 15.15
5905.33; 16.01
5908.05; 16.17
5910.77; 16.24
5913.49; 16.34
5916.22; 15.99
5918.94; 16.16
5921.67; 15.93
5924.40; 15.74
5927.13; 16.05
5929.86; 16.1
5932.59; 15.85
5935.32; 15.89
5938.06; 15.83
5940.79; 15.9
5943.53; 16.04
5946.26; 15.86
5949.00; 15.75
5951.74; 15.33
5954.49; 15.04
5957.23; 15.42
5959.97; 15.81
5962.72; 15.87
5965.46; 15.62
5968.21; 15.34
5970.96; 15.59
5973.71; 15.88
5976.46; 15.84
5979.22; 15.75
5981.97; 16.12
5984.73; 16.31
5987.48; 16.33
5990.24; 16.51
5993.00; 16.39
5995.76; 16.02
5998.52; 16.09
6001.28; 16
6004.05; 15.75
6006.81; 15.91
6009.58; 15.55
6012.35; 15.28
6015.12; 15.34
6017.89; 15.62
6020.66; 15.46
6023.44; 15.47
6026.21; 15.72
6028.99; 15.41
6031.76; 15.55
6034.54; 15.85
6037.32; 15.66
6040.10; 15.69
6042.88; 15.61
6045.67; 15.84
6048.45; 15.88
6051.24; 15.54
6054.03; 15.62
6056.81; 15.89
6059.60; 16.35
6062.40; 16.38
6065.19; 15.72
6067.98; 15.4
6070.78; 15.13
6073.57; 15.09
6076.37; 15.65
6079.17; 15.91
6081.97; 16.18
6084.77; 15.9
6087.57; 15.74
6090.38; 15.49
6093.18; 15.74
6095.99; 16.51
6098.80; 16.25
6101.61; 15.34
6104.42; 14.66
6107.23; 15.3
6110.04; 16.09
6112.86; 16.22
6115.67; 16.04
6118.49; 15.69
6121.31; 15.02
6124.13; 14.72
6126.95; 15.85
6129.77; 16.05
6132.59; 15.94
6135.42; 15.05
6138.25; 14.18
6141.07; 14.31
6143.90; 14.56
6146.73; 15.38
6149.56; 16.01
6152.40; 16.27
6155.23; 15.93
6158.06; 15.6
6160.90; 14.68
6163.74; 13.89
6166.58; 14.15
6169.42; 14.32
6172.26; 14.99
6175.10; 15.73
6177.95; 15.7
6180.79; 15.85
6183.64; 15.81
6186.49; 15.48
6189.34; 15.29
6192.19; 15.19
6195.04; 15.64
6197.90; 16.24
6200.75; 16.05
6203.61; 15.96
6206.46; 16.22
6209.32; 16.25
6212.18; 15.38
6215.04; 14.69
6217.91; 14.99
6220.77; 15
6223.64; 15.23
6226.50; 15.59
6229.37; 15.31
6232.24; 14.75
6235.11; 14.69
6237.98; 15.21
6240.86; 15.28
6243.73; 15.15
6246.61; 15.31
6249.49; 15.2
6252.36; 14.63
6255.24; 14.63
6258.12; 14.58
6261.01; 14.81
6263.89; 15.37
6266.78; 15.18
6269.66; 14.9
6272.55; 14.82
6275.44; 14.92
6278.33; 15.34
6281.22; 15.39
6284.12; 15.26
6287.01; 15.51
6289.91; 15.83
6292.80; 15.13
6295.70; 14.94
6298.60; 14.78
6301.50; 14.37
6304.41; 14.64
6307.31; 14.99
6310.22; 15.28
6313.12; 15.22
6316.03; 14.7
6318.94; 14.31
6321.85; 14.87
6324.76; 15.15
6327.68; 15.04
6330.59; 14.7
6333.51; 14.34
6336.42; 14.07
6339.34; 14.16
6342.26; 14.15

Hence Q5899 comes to 0.15 mag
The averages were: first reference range 16.2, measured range 14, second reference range 15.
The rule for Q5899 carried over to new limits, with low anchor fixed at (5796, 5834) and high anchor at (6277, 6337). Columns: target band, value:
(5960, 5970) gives 0.027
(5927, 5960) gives 0.024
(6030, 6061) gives 0.001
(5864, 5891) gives 0.043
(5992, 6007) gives -0.007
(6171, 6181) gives -0.013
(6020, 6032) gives 0.022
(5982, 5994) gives -0.026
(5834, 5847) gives 0.015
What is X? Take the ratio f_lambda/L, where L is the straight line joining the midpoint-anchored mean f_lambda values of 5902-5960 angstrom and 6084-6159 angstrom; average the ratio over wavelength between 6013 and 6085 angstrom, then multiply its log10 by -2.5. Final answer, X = -0.001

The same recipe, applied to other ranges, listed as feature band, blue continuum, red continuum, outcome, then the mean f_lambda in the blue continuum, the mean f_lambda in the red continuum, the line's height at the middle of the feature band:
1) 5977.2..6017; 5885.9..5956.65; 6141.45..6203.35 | -0.04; 15.3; 15.4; 15.3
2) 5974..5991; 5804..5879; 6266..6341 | -0.02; 16.2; 14.9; 15.8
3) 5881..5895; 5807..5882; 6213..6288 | 0.13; 16.2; 15.1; 16.1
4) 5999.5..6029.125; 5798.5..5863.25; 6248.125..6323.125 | 0.01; 16.3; 15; 15.8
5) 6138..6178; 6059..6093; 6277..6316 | 0.03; 15.7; 15.1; 15.5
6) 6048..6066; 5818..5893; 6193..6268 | -0.02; 15.9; 15.3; 15.6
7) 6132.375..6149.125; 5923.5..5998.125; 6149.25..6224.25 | 0.04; 15.9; 15.4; 15.5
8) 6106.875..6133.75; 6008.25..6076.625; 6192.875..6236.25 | -0.01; 15.6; 15.5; 15.6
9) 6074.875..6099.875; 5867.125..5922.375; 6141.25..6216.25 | -0.04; 15.3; 15.4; 15.4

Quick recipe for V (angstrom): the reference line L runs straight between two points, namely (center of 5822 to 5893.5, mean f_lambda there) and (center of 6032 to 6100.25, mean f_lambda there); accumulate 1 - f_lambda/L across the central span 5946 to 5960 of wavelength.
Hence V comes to 0.3 angstrom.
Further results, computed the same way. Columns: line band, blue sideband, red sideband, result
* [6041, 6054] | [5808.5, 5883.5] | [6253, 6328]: 0.0 angstrom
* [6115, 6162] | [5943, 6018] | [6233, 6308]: 0.1 angstrom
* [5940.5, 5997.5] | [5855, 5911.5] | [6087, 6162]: -2.0 angstrom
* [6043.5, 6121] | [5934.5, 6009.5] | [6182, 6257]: -0.6 angstrom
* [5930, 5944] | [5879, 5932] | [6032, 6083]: -0.6 angstrom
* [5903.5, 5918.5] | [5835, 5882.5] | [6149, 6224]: -0.2 angstrom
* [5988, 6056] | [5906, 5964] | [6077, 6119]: 0.4 angstrom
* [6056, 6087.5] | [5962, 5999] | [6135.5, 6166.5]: -0.6 angstrom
